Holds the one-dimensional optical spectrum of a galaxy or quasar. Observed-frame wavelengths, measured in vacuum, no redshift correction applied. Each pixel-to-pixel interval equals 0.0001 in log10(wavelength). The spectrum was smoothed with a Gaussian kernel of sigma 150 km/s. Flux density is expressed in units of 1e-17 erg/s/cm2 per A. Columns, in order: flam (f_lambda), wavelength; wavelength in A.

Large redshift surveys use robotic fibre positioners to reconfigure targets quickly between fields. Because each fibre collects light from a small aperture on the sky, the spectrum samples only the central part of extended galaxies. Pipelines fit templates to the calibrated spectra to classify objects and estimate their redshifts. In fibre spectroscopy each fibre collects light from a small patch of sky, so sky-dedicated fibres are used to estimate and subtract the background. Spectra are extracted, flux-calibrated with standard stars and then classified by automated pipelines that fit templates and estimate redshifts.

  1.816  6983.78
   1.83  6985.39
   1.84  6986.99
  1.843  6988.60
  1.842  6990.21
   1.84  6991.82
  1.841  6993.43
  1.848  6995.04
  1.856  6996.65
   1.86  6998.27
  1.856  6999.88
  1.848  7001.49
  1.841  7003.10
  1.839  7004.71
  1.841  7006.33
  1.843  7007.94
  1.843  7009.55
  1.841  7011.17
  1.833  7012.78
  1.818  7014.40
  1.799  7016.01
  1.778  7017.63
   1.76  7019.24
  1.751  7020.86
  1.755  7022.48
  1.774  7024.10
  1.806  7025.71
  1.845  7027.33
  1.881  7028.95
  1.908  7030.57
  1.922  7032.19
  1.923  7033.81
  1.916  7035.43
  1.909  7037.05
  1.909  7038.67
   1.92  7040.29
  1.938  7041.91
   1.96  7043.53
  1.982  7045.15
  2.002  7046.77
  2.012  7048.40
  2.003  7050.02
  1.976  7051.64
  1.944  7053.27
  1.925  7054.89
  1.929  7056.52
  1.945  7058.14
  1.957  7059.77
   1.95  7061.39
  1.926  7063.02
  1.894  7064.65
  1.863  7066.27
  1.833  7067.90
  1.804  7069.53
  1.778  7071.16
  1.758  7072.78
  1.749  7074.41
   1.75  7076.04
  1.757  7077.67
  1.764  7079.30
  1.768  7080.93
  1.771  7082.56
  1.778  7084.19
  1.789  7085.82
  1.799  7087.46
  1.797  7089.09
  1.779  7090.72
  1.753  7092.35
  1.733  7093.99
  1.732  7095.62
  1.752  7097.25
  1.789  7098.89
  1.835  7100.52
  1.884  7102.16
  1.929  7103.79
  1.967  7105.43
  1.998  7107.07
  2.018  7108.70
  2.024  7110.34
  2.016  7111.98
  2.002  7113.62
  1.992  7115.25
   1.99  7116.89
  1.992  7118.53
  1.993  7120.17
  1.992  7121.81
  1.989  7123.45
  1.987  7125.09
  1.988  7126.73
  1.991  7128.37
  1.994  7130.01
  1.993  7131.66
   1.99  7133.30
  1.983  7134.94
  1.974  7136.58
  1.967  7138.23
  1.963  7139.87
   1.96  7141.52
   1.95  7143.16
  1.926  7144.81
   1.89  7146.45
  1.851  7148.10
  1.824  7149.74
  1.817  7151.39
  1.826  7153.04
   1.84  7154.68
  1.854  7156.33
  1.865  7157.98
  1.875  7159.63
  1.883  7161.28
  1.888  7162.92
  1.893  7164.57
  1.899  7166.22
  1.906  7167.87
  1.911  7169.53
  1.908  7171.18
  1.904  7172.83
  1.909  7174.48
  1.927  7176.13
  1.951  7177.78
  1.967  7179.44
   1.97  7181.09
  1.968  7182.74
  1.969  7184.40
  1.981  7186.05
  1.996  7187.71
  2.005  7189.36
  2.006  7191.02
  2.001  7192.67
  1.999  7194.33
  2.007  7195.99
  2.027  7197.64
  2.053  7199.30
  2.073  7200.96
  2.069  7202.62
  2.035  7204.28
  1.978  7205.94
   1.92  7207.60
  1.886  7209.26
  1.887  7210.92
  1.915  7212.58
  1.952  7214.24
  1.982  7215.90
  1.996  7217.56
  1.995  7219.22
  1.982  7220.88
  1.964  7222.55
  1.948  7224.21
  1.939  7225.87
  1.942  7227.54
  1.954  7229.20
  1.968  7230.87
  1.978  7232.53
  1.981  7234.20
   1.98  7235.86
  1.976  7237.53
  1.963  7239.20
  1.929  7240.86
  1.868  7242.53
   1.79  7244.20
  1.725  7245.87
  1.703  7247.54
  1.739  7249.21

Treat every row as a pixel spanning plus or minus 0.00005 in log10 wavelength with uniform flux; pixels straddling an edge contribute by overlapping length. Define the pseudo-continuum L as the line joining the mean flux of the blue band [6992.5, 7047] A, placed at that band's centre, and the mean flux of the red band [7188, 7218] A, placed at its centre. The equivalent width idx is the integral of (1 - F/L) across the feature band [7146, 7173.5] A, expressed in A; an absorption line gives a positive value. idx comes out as 1.20 A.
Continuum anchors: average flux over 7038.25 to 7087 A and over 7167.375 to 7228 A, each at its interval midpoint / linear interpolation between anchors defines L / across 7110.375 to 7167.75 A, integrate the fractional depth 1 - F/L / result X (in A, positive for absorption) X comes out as -0.3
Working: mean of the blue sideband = 1.88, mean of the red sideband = 1.97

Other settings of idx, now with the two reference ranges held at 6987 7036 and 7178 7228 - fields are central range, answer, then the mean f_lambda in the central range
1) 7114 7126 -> -0.46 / 1.99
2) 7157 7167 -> 0.34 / 1.88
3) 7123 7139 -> -0.49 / 1.99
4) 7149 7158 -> 0.50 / 1.83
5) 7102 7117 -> -0.59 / 1.99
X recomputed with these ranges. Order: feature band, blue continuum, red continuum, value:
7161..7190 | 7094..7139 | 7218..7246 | 0.1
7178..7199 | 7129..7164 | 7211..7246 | -0.7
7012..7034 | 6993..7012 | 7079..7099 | 0.1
